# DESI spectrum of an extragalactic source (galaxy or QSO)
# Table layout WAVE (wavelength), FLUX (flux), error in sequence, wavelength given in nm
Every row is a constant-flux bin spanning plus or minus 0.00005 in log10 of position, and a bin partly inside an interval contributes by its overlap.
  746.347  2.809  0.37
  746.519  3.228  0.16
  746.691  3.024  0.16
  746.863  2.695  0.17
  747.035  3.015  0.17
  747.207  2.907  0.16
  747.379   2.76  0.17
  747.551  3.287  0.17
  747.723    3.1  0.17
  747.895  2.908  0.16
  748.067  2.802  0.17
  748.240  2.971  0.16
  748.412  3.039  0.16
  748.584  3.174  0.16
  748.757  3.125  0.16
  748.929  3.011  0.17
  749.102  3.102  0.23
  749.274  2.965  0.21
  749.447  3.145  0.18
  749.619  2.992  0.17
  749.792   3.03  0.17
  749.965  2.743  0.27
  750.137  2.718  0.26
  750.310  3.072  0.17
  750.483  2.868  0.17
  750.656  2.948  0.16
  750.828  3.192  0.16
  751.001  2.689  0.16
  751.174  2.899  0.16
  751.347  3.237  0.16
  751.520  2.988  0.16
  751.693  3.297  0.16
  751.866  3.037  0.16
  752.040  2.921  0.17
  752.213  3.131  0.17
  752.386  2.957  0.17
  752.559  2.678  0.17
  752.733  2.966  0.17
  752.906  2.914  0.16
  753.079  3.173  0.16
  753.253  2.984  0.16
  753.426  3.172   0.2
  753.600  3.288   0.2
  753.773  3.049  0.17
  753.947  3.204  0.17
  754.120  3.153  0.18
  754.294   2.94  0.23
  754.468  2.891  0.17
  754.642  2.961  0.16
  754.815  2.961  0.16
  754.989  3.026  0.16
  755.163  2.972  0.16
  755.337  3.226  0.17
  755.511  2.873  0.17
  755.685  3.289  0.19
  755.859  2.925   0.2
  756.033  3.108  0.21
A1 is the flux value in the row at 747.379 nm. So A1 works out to 2.76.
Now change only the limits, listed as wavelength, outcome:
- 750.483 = 2.868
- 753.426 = 3.172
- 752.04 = 2.921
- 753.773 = 3.049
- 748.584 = 3.174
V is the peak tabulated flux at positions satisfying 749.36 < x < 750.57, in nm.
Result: 3.145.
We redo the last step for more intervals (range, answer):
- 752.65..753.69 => 3.288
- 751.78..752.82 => 3.131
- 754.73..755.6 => 3.226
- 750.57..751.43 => 3.237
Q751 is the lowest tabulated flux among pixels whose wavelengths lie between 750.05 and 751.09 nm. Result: 2.689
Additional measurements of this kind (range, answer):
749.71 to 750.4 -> 2.718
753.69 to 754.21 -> 3.049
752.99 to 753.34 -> 2.984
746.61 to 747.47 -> 2.695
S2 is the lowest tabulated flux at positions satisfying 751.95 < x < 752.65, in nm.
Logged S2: 2.678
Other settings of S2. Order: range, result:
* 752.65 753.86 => 2.914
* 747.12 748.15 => 2.76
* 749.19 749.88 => 2.965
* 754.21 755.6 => 2.873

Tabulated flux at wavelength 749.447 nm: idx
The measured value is 3.145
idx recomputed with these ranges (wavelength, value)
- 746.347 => 2.809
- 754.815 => 2.961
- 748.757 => 3.125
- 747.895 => 2.908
